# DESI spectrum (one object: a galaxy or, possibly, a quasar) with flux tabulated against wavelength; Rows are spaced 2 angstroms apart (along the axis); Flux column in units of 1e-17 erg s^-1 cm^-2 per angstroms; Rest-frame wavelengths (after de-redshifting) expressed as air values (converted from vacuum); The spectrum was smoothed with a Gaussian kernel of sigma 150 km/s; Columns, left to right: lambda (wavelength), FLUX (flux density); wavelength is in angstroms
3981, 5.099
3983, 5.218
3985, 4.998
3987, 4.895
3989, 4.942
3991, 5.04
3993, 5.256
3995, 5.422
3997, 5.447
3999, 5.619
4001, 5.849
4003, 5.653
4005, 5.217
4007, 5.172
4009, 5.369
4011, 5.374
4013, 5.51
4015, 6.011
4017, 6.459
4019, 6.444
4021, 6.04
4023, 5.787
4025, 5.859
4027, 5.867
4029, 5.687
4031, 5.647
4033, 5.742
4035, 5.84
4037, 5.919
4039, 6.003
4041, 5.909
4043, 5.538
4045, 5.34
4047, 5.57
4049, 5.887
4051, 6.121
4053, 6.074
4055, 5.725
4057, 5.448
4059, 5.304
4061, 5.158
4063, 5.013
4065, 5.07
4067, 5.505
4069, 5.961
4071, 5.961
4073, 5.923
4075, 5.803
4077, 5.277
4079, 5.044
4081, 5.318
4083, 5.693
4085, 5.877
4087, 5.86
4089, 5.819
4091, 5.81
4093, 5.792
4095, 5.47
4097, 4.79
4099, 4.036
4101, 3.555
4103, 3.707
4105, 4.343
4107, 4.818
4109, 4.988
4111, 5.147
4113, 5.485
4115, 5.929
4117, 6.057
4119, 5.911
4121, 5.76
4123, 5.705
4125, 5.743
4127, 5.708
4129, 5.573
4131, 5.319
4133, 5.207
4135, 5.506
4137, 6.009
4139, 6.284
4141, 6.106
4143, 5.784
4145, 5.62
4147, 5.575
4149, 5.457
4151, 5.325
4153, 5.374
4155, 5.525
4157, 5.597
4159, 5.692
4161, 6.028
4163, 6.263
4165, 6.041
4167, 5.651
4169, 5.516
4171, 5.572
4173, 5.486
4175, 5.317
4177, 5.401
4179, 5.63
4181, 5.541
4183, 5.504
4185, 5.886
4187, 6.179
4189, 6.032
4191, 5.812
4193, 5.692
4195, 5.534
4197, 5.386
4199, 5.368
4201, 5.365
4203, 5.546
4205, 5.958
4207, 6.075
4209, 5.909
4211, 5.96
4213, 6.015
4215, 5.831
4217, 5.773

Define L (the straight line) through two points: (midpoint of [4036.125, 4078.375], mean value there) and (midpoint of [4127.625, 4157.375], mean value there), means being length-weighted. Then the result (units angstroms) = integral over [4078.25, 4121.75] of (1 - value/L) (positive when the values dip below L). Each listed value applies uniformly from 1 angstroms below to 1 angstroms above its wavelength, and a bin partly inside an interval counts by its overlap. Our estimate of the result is 3.0 angstroms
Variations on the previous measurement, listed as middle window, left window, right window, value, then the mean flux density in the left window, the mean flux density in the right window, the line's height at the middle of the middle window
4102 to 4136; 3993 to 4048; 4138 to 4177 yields 2.1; 5.71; 5.69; 5.69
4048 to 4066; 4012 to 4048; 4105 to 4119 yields 0.5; 5.84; 5.36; 5.69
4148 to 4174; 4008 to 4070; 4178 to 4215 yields 0.4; 5.72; 5.75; 5.74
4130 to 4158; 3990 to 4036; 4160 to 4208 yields 0.3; 5.67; 5.7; 5.69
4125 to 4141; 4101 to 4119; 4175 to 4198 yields -1.4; 5.02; 5.67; 5.22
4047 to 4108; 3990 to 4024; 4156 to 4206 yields 3.3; 5.63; 5.68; 5.65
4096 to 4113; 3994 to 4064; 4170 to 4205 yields 3.5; 5.69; 5.61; 5.65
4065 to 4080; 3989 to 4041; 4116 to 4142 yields 0.3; 5.68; 5.76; 5.72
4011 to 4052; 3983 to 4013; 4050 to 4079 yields -3.0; 5.31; 5.58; 5.44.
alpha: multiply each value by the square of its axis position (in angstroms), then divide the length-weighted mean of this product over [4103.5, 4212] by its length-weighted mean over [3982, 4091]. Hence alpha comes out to 1.1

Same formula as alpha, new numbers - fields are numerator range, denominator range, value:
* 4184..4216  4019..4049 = 1.08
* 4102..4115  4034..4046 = 0.87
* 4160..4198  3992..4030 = 1.09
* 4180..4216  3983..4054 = 1.11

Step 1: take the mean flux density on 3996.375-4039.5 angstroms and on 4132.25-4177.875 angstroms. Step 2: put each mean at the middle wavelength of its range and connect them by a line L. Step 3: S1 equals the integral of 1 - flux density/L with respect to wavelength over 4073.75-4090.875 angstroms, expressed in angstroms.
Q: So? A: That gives 0.3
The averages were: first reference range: 5.75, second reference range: 5.67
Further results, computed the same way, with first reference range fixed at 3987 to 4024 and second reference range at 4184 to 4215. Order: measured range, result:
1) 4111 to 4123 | -0.1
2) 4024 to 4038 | -0.5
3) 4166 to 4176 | 0.4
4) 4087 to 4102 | 1.5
